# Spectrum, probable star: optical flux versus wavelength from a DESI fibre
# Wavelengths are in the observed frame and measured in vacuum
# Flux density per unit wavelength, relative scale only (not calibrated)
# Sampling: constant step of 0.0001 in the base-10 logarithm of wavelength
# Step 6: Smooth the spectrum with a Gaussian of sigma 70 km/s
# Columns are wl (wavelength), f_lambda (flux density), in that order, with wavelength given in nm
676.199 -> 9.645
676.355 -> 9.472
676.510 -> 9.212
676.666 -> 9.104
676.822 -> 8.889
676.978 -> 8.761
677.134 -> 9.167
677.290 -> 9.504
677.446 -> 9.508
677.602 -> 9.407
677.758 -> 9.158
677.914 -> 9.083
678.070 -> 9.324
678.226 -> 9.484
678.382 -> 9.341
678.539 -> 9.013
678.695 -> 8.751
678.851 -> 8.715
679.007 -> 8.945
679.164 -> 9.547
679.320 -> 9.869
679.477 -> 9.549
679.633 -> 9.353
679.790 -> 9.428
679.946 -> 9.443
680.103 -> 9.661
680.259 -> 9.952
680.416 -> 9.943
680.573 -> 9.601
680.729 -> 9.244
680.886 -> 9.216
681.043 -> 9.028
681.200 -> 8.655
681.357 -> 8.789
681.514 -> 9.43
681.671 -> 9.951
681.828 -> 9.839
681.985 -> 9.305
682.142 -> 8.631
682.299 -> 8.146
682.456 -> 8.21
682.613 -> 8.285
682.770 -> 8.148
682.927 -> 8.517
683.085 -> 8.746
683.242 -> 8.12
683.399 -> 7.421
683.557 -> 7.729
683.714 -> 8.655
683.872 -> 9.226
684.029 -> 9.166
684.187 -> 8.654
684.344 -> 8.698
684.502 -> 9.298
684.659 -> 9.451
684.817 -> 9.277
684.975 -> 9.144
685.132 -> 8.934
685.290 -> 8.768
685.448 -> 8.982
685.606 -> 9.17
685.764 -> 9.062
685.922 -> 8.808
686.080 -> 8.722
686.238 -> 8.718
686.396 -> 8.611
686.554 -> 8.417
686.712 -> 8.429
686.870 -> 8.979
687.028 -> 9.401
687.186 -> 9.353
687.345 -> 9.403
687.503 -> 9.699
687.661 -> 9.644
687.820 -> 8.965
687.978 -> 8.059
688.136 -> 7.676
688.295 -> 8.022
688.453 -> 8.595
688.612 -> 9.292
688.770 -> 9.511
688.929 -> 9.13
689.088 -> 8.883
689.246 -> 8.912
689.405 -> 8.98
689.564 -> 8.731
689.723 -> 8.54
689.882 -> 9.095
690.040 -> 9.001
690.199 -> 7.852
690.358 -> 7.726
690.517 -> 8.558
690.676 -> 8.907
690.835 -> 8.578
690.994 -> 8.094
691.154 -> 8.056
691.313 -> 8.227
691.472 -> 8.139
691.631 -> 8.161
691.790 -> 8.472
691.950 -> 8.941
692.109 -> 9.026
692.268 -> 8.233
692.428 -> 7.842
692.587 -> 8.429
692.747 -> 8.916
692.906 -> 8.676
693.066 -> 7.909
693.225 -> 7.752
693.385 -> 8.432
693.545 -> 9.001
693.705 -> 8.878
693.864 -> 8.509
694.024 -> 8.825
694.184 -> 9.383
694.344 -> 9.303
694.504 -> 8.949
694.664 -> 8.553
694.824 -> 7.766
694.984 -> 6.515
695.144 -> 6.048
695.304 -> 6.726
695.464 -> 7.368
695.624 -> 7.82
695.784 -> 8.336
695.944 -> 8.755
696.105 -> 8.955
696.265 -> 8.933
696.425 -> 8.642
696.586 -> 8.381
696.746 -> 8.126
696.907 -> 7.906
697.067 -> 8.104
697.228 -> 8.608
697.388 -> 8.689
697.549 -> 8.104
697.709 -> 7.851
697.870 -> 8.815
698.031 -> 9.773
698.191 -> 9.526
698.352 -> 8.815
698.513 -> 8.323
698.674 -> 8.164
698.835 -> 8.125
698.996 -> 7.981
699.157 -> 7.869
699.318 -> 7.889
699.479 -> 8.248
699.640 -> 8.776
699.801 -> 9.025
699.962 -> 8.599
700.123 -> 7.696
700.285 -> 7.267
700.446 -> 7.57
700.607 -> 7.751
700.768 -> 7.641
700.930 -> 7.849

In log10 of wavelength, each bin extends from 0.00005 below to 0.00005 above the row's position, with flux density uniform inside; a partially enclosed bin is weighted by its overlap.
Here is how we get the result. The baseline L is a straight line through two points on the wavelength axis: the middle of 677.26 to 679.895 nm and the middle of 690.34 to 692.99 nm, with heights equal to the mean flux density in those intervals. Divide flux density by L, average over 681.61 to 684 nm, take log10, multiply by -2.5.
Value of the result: 0.05 mag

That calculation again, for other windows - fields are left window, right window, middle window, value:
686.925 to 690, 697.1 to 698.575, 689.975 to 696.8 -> 0.064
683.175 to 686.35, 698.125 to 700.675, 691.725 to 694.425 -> -0.019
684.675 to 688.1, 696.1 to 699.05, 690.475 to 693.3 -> 0.046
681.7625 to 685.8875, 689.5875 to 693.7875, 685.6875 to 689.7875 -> -0.034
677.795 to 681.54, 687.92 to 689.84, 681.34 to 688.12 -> 0.015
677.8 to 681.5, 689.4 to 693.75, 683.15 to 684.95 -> 0.034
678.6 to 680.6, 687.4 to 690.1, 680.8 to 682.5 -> 0.033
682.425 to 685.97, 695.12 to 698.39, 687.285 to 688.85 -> -0.035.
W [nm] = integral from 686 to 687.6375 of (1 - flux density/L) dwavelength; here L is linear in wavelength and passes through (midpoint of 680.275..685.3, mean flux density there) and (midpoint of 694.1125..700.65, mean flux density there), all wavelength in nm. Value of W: -0.05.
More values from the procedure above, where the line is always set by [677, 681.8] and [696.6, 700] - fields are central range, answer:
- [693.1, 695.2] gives 0.08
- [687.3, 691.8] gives 0.11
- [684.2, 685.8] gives 0.00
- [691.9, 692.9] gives 0.02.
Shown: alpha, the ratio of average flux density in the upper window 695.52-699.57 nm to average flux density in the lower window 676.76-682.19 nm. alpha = 0.9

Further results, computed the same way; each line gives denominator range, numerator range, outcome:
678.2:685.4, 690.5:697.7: 0.92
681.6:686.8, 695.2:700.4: 0.95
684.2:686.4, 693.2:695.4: 0.91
